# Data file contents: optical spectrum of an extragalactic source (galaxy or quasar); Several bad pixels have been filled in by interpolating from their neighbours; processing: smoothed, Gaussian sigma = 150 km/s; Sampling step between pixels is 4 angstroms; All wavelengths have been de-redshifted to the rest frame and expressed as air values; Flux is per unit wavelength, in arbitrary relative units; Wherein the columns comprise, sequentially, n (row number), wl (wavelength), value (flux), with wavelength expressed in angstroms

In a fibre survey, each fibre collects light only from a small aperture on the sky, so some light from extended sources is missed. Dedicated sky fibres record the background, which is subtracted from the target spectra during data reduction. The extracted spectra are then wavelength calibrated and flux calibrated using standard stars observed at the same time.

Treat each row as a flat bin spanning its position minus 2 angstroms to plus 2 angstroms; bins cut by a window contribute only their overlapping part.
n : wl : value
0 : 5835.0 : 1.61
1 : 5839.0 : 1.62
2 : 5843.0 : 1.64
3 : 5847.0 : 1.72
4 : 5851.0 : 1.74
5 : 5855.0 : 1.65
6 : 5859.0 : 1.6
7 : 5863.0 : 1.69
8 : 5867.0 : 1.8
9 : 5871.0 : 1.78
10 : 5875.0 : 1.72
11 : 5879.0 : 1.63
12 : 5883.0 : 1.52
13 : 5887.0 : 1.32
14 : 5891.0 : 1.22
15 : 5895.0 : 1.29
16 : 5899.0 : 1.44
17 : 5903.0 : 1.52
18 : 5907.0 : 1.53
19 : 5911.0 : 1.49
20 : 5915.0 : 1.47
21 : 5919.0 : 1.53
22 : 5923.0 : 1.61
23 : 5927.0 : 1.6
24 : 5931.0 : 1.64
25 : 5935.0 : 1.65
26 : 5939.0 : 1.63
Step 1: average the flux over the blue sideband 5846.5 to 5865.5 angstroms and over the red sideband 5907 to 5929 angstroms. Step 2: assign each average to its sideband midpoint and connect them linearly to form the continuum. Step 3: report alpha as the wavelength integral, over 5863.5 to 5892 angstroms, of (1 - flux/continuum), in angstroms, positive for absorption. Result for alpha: 0.8 angstroms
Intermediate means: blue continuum 1.68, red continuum 1.54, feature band 1.59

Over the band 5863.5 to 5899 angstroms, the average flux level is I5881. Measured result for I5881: 1.54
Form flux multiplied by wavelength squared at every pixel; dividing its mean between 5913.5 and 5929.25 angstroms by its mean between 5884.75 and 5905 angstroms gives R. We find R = 1.15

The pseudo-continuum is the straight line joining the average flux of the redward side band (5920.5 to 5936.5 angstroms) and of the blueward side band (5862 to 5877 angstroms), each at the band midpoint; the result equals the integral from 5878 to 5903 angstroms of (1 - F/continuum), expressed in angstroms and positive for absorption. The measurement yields 4.4 angstroms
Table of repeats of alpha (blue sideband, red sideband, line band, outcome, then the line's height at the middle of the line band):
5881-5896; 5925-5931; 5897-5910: -0.5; 1.44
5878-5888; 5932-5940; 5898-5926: 1.0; 1.57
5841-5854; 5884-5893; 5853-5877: -2.9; 1.53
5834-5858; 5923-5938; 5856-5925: 4.4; 1.64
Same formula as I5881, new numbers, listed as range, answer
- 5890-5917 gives 1.43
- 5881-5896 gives 1.34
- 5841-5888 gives 1.66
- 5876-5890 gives 1.49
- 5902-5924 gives 1.52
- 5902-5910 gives 1.52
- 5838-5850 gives 1.67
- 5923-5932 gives 1.62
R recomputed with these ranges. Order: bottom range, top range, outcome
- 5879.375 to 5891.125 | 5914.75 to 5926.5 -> 1.11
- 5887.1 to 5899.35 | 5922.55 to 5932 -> 1.26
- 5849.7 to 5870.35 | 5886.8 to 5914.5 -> 0.84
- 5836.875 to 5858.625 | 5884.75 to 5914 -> 0.86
